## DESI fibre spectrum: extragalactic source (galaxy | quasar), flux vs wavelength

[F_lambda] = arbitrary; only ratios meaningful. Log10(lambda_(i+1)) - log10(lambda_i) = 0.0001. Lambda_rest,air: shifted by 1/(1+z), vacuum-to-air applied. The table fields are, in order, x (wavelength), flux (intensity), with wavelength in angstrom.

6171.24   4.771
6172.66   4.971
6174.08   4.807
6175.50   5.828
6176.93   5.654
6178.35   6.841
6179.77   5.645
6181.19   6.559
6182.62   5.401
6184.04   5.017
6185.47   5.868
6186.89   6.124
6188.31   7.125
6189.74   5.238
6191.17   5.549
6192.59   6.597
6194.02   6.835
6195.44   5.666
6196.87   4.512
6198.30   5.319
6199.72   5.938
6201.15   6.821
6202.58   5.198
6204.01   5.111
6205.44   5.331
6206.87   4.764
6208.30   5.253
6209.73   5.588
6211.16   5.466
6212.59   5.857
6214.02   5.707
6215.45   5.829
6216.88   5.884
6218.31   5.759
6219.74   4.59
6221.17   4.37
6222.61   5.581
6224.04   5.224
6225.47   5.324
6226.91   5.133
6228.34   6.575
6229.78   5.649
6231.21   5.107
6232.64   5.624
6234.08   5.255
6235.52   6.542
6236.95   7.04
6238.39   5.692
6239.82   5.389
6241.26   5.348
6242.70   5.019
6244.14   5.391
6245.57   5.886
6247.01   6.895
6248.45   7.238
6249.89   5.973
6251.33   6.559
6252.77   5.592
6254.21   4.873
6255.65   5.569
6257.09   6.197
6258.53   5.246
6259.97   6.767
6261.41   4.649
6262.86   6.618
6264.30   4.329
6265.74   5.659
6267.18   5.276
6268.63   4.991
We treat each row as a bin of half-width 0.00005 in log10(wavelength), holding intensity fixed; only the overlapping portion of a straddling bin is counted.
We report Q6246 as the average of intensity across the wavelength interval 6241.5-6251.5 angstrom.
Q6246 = 6.08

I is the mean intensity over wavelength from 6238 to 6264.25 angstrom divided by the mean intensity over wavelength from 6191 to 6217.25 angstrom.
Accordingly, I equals 1.0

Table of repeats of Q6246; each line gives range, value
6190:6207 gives 5.65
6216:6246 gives 5.54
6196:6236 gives 5.47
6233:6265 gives 5.82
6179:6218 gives 5.71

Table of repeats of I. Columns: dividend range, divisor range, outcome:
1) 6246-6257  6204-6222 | 1.14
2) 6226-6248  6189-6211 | 1.04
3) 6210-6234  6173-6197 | 0.93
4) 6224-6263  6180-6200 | 0.99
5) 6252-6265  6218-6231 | 1.04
